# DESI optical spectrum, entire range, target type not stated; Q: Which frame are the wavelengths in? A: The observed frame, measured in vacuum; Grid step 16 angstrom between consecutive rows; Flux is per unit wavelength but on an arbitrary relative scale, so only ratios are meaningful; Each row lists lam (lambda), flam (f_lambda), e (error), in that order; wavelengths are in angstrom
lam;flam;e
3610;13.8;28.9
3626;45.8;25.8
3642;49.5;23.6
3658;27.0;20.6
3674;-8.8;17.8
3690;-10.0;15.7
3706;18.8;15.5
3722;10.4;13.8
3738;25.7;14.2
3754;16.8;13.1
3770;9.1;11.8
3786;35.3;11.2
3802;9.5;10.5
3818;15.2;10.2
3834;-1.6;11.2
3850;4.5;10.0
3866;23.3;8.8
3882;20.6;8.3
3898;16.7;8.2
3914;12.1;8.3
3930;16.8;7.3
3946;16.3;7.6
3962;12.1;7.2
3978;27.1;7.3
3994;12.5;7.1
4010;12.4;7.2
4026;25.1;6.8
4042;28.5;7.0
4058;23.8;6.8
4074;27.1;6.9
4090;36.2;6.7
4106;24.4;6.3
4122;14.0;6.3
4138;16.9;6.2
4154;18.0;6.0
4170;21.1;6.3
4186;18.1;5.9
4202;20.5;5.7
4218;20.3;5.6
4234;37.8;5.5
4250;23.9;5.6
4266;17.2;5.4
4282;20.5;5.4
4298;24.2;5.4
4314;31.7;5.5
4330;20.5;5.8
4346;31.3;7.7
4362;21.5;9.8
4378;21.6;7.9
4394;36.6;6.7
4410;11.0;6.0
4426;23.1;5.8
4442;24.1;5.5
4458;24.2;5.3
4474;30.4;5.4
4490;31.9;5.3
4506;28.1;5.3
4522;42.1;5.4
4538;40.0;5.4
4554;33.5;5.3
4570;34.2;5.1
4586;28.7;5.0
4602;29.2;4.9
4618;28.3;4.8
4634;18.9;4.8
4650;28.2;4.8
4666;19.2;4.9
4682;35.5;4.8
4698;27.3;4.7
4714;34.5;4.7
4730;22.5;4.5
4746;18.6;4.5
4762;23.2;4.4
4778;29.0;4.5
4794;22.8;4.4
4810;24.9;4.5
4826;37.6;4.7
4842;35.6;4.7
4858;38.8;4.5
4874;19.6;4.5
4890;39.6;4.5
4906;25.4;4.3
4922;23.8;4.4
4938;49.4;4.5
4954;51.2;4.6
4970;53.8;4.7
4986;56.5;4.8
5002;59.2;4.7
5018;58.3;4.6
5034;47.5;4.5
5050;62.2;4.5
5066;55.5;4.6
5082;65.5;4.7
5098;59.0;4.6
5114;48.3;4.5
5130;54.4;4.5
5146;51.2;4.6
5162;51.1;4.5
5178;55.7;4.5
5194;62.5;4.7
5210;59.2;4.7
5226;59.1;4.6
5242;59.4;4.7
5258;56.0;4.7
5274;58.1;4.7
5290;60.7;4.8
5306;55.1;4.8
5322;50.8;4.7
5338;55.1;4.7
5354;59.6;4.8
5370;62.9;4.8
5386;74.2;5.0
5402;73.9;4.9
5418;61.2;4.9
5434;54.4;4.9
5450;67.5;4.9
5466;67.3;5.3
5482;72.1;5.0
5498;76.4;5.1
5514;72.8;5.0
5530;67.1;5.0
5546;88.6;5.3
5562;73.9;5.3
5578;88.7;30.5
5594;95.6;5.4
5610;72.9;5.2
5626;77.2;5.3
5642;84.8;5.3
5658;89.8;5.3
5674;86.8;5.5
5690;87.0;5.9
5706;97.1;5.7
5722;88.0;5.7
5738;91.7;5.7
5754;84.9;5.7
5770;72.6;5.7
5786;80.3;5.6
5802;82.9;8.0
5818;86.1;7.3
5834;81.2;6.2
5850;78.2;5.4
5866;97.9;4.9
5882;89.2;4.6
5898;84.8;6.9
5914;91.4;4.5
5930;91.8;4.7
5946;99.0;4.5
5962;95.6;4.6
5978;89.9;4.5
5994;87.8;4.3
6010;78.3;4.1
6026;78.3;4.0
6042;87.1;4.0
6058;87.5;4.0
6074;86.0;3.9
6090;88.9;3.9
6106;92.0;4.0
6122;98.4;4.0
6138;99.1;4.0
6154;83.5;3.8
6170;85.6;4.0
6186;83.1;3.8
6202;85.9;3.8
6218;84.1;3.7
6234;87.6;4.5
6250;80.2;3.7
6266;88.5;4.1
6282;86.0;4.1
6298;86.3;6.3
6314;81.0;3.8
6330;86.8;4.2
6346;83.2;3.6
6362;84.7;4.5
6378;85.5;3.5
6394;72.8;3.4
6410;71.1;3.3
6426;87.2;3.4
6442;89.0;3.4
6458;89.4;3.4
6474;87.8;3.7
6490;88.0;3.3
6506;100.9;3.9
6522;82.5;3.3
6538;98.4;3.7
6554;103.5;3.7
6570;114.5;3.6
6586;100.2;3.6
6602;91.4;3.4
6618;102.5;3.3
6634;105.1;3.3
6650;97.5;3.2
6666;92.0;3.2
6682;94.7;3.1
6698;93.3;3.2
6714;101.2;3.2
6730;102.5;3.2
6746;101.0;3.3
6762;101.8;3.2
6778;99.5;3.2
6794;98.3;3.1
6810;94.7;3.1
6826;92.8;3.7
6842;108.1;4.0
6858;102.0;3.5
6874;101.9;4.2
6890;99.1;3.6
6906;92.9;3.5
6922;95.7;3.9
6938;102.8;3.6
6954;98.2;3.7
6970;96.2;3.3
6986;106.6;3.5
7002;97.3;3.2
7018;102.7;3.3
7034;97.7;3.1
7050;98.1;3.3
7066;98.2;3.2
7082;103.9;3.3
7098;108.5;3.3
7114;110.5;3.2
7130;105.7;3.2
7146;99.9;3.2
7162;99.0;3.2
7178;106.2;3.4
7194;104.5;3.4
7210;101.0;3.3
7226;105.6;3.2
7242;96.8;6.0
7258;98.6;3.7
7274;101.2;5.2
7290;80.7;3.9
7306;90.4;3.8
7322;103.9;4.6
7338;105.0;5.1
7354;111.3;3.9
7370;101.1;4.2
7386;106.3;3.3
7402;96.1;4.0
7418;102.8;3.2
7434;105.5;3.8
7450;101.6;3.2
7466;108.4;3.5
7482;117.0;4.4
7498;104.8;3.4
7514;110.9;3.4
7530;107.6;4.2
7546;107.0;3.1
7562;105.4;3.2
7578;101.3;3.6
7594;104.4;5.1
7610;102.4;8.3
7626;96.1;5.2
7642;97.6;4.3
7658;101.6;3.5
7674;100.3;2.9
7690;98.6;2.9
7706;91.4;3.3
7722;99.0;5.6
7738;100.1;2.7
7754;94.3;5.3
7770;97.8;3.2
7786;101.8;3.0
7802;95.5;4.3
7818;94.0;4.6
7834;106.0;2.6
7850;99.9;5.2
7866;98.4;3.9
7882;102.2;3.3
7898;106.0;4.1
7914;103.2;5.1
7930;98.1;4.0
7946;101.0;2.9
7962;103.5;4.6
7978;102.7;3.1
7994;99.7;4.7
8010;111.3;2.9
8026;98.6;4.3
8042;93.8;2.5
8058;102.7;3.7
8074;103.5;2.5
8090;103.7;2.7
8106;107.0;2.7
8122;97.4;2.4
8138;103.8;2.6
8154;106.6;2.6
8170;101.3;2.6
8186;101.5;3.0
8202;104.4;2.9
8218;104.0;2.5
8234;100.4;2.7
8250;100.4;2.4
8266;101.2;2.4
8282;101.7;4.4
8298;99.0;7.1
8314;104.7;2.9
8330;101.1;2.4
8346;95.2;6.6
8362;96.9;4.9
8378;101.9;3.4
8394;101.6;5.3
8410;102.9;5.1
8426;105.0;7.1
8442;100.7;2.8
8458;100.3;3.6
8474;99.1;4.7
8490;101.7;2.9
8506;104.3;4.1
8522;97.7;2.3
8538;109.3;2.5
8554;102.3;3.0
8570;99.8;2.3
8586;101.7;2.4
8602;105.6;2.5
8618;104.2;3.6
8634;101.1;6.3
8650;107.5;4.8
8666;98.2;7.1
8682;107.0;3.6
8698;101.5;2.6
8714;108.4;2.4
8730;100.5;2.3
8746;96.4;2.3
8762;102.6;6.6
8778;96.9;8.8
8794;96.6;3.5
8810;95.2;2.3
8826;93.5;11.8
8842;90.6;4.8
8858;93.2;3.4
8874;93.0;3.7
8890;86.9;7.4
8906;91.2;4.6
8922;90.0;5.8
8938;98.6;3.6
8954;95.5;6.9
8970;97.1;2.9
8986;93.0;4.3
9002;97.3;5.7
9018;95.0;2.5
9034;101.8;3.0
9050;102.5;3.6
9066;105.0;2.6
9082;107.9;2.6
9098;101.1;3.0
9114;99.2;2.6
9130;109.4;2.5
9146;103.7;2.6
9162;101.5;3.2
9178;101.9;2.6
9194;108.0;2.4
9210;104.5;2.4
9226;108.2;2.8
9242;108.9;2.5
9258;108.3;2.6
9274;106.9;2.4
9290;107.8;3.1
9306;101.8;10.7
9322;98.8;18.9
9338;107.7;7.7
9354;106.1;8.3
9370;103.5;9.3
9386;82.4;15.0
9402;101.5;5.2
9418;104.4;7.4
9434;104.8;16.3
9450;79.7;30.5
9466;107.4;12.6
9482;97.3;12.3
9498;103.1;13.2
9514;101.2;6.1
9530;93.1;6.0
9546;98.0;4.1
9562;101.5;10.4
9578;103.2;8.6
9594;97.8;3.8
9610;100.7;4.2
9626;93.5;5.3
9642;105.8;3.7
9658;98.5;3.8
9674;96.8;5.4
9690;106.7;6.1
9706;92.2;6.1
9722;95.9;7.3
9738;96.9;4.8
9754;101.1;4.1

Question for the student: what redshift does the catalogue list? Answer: 0.237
